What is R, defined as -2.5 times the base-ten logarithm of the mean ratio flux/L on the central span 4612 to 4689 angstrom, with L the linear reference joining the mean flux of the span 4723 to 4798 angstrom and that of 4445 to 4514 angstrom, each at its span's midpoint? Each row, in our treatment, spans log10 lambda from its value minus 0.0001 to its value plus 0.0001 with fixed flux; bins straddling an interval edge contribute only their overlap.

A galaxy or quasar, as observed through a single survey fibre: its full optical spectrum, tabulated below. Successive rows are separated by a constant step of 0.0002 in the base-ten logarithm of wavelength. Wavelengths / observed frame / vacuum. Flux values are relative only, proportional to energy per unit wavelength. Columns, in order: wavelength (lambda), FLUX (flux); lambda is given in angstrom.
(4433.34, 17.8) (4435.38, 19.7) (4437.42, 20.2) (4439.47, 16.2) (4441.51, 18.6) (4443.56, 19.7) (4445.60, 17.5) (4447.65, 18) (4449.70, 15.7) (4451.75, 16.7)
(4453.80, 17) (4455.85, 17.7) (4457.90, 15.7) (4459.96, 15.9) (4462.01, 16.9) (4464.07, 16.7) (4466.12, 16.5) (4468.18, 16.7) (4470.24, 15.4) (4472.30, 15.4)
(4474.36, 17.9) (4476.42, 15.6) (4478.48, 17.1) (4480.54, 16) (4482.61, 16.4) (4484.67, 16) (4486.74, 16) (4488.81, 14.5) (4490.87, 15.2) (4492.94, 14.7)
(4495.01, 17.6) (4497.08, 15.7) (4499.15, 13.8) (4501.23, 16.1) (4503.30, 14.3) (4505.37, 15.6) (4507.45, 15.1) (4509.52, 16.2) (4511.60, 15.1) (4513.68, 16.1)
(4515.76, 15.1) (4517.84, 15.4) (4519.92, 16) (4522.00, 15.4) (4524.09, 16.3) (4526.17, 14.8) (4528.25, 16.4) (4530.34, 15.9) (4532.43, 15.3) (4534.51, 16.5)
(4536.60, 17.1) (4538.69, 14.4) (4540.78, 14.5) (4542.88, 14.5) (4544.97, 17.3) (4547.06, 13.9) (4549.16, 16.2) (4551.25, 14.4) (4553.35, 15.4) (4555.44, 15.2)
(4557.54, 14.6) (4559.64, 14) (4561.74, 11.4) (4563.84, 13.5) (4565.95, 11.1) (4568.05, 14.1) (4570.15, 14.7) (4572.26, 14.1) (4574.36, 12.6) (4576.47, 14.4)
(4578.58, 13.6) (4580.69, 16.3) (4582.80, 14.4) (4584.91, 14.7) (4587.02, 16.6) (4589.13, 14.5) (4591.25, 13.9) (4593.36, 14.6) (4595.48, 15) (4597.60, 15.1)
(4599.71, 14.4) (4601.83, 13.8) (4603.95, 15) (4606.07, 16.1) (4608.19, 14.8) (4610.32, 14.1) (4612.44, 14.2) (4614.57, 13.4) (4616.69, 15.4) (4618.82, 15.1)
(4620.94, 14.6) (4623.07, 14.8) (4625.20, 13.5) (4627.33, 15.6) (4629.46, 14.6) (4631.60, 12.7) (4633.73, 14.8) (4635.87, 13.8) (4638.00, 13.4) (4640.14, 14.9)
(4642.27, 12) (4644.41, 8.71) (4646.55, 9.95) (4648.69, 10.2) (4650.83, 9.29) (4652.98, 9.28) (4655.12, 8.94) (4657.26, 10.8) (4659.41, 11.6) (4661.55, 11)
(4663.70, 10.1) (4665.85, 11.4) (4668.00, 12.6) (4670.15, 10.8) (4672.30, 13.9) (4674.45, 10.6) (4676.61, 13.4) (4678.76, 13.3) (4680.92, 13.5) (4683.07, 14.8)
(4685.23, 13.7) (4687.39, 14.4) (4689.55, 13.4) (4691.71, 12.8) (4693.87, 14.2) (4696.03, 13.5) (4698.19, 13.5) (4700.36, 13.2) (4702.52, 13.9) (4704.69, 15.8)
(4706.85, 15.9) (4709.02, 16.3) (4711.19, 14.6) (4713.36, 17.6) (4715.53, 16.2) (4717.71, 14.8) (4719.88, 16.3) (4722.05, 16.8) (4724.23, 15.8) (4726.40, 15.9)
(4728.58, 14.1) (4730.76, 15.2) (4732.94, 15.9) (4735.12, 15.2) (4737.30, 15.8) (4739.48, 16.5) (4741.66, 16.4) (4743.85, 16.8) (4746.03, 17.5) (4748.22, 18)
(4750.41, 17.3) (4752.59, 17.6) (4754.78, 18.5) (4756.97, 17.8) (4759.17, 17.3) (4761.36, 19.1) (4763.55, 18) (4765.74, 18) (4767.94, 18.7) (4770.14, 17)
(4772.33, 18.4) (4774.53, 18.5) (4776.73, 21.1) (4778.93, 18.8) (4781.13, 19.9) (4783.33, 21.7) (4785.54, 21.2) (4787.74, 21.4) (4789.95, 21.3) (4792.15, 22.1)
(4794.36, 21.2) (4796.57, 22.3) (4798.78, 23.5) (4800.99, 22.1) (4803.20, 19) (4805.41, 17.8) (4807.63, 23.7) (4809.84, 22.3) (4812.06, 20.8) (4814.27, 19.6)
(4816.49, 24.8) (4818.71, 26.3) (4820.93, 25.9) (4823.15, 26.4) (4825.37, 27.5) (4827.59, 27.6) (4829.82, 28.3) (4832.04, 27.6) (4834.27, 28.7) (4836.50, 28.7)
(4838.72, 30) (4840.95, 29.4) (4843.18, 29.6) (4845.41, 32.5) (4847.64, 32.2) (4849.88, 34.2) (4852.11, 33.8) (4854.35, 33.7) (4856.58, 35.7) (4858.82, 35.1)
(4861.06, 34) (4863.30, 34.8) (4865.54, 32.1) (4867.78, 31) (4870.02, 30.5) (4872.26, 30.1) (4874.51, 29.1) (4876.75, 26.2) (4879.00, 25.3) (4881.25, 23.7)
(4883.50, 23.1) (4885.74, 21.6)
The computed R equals 0.35 mag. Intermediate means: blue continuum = 16.1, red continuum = 18.3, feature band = 12.6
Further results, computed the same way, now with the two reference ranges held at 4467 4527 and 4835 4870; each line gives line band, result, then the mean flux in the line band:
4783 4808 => 0.36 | 21.4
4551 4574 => 0.33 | 13.8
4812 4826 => 0.24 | 24.7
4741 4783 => 0.47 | 18.2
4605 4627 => 0.41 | 14.6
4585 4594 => 0.32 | 14.9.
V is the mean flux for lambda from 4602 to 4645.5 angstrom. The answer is 14.1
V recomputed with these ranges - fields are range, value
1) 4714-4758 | 16.4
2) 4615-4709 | 12.9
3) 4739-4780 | 18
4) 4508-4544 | 15.6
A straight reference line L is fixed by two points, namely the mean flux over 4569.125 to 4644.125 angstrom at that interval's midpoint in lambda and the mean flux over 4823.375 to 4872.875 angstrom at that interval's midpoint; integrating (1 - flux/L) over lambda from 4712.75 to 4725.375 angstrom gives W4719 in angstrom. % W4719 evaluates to 3.4 angstrom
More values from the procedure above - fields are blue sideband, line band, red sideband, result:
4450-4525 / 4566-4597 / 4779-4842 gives 6.49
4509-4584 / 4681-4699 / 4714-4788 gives 3.19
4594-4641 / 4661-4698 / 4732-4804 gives 7.94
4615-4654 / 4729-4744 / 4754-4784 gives 1.30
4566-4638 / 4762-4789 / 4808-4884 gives 5.80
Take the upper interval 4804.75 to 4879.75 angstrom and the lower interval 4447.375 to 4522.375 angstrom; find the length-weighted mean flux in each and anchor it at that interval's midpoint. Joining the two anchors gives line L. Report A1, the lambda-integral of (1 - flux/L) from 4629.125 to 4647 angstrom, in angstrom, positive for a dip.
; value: 7.2 angstrom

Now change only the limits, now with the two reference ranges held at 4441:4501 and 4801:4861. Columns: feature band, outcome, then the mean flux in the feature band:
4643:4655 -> 6.8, 9.51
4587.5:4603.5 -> 4.5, 14.6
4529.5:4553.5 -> 4.1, 15.4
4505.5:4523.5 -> 2.2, 15.6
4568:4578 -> 2.9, 14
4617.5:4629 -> 3.5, 14.7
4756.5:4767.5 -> 3.2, 18.1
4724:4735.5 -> 4.3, 15.3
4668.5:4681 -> 5.7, 12.5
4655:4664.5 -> 5.0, 10.7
